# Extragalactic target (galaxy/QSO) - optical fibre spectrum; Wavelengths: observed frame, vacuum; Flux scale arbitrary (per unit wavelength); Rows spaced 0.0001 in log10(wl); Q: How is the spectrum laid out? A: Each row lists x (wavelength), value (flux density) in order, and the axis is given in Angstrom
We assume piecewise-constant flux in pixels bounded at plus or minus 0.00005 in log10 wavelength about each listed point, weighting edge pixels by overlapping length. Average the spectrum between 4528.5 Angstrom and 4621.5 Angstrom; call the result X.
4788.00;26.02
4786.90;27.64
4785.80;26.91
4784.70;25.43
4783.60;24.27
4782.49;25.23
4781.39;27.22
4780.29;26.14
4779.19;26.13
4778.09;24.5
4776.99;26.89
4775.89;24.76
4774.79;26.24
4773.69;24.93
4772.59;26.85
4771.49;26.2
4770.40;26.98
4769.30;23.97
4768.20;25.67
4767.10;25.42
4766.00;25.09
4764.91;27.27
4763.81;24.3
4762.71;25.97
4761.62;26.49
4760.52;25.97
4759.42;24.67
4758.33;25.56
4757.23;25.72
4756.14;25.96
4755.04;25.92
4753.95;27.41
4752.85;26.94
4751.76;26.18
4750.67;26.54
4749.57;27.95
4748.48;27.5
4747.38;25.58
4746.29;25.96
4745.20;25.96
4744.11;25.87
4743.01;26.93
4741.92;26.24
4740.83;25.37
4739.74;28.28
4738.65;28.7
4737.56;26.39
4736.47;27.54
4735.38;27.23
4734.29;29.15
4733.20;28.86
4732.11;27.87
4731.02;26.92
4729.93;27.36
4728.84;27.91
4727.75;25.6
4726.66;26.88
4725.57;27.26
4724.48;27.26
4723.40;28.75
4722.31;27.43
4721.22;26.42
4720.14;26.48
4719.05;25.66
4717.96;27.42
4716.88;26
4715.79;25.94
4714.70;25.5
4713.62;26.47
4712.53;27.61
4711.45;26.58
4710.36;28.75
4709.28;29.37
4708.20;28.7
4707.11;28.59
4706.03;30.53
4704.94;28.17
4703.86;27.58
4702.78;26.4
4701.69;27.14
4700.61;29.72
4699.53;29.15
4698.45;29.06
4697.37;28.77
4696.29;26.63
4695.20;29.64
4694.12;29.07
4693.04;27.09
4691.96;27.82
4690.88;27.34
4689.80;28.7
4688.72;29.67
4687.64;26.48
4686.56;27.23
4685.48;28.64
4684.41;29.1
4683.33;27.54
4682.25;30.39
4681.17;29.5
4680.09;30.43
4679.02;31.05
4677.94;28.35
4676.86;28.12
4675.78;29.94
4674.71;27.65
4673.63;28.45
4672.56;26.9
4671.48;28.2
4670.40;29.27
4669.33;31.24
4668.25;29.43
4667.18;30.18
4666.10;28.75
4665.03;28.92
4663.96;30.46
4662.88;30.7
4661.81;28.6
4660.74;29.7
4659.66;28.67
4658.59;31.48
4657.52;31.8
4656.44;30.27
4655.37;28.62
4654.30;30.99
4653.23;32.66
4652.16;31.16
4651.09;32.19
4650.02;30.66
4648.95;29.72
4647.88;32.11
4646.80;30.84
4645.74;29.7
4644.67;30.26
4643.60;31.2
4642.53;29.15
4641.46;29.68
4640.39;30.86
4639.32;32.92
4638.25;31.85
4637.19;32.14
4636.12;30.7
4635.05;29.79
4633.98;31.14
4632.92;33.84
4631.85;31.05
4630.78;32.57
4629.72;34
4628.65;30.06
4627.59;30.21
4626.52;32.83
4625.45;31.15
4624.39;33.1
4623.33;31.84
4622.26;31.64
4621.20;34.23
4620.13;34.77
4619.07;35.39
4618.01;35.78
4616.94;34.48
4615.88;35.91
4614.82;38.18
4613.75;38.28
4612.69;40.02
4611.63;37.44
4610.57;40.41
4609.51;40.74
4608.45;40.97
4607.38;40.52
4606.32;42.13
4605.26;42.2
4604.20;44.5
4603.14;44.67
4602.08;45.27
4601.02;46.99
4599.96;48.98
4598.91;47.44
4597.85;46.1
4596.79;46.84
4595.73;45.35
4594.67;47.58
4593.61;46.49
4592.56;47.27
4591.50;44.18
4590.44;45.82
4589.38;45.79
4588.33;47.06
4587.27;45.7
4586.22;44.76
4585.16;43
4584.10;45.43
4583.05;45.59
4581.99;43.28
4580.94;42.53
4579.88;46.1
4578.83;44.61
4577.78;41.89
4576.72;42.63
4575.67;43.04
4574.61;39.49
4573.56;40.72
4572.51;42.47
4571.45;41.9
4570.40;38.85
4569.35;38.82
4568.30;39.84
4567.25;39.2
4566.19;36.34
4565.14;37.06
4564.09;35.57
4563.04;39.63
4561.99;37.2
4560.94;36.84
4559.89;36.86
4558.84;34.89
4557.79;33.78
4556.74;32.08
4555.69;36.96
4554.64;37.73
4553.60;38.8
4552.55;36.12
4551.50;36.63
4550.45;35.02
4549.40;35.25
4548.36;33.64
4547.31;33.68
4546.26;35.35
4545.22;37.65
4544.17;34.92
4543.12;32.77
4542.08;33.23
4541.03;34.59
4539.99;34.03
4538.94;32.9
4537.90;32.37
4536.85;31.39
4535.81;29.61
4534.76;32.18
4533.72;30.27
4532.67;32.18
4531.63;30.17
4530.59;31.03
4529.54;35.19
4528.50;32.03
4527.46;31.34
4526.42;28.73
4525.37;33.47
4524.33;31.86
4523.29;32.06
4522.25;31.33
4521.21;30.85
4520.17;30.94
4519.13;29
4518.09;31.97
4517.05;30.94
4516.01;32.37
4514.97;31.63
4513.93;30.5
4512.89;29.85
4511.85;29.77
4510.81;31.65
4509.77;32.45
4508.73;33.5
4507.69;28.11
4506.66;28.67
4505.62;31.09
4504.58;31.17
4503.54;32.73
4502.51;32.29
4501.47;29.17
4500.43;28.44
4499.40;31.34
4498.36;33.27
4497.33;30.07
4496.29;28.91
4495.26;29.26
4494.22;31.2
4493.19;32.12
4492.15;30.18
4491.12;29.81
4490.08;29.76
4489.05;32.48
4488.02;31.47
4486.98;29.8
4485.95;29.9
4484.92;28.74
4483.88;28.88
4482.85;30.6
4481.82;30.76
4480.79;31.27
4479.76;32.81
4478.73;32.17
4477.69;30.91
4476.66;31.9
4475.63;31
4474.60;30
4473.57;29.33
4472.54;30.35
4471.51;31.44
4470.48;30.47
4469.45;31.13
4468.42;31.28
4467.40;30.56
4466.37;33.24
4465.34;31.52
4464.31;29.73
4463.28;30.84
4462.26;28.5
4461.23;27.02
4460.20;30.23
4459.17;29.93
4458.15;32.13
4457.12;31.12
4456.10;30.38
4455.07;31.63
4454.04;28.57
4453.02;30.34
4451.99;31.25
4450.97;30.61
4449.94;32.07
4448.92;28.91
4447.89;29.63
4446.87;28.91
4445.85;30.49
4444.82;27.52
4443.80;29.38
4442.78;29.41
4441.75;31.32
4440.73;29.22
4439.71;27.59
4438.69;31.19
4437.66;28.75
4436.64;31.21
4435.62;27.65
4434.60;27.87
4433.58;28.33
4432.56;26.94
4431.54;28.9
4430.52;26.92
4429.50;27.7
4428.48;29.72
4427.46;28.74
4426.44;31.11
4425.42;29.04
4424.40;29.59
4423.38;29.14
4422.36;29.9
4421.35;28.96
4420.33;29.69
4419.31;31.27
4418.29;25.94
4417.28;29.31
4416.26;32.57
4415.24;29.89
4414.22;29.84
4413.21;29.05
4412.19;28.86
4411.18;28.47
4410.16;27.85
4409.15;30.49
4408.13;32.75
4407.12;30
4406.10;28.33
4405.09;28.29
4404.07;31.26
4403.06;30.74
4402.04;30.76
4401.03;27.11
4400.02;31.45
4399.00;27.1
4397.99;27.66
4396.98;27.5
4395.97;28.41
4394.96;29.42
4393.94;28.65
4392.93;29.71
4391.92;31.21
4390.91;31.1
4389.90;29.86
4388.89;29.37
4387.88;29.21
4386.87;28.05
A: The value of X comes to 39.1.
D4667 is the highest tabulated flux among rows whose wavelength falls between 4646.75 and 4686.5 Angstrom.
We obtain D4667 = 32.66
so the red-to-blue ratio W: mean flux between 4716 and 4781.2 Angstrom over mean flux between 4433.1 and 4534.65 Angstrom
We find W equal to 0.9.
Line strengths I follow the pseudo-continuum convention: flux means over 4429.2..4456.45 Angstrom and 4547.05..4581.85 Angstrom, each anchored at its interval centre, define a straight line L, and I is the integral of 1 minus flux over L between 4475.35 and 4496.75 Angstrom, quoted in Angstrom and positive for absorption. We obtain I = 1.3 Angstrom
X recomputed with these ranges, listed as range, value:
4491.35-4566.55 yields 32.7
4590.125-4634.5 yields 39.1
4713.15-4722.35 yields 26.3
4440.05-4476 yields 30.3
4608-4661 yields 32.8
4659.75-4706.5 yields 28.8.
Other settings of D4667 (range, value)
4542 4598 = 47.58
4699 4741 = 30.53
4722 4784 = 29.15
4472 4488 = 32.81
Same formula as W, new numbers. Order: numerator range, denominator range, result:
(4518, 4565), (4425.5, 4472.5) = 1.13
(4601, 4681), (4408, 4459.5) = 1.11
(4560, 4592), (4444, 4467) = 1.38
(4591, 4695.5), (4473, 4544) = 1.08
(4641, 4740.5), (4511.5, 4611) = 0.75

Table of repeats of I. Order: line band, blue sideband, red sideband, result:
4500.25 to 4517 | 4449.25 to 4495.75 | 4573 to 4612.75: 1.8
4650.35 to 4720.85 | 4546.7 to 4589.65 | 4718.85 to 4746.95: 4.5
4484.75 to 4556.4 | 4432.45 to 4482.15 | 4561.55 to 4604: 9.3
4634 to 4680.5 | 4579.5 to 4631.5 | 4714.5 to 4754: 6.6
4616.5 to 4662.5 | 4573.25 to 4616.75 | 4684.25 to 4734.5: 7.2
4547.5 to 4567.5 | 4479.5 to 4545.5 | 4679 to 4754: -3.8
